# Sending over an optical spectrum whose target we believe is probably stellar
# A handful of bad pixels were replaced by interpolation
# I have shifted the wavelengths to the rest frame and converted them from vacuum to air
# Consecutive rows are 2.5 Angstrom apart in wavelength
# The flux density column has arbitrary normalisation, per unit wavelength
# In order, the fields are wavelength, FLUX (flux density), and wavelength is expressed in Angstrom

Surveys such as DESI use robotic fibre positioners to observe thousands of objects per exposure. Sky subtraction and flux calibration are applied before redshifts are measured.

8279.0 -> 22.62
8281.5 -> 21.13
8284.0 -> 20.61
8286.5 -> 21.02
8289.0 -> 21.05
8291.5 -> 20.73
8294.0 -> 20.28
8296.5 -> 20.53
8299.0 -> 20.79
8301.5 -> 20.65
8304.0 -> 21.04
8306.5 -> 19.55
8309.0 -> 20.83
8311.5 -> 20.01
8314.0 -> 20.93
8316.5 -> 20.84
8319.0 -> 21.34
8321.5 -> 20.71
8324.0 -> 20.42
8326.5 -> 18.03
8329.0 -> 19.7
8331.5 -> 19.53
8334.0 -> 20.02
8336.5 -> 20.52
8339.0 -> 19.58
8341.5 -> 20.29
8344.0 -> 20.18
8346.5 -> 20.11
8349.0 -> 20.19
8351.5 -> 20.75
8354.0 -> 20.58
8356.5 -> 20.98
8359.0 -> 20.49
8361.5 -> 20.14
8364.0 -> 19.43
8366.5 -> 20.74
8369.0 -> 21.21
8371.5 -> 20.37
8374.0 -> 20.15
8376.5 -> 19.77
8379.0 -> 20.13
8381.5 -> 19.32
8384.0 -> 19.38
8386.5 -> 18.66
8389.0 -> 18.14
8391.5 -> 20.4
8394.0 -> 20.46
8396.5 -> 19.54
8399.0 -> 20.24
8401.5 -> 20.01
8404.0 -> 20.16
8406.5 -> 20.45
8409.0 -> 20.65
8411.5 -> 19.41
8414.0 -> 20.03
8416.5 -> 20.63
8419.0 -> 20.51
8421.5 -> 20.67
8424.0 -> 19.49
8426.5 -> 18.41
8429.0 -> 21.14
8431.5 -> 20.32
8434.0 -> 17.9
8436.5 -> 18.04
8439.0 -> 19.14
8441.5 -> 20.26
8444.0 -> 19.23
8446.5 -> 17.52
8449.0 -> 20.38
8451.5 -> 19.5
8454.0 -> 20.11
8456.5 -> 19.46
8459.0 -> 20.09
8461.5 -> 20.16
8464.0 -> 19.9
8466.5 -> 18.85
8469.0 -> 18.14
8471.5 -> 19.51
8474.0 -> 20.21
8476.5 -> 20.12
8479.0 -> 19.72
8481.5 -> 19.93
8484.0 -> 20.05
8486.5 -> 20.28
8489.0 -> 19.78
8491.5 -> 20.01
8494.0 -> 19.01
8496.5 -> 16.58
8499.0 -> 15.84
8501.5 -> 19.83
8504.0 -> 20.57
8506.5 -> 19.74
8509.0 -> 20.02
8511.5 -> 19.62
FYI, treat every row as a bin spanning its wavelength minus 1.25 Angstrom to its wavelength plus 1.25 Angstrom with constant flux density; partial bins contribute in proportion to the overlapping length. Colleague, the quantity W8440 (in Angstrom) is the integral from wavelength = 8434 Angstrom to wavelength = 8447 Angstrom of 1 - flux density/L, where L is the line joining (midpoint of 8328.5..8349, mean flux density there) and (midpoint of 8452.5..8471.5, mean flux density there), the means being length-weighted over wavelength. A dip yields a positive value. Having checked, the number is 0.5 Angstrom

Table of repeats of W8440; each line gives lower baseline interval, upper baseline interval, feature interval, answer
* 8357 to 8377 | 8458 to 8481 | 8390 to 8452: 0.60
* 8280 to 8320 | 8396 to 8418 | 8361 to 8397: 0.78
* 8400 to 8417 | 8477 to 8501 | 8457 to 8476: -0.18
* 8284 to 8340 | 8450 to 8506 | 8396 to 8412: -0.21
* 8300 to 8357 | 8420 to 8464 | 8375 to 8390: 0.50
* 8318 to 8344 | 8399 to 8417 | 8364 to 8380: -0.18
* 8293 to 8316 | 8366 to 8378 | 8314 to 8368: 0.61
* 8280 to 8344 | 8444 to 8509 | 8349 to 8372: -0.45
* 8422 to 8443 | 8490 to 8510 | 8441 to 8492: -1.33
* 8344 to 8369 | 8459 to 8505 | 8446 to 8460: 0.00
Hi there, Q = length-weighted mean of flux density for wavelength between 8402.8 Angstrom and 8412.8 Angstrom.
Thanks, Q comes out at 20.2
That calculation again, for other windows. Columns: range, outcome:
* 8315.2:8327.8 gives 20.3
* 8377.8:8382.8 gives 19.7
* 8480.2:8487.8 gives 20.1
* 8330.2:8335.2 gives 19.8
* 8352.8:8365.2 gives 20.3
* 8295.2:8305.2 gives 20.7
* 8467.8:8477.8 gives 19.5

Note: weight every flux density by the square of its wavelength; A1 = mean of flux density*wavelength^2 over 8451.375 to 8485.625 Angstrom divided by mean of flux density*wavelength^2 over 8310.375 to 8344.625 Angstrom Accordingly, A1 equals 1.01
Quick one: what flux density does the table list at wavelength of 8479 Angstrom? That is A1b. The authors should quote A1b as 19.72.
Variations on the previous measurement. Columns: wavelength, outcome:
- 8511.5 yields 19.62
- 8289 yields 21.05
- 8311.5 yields 20.01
